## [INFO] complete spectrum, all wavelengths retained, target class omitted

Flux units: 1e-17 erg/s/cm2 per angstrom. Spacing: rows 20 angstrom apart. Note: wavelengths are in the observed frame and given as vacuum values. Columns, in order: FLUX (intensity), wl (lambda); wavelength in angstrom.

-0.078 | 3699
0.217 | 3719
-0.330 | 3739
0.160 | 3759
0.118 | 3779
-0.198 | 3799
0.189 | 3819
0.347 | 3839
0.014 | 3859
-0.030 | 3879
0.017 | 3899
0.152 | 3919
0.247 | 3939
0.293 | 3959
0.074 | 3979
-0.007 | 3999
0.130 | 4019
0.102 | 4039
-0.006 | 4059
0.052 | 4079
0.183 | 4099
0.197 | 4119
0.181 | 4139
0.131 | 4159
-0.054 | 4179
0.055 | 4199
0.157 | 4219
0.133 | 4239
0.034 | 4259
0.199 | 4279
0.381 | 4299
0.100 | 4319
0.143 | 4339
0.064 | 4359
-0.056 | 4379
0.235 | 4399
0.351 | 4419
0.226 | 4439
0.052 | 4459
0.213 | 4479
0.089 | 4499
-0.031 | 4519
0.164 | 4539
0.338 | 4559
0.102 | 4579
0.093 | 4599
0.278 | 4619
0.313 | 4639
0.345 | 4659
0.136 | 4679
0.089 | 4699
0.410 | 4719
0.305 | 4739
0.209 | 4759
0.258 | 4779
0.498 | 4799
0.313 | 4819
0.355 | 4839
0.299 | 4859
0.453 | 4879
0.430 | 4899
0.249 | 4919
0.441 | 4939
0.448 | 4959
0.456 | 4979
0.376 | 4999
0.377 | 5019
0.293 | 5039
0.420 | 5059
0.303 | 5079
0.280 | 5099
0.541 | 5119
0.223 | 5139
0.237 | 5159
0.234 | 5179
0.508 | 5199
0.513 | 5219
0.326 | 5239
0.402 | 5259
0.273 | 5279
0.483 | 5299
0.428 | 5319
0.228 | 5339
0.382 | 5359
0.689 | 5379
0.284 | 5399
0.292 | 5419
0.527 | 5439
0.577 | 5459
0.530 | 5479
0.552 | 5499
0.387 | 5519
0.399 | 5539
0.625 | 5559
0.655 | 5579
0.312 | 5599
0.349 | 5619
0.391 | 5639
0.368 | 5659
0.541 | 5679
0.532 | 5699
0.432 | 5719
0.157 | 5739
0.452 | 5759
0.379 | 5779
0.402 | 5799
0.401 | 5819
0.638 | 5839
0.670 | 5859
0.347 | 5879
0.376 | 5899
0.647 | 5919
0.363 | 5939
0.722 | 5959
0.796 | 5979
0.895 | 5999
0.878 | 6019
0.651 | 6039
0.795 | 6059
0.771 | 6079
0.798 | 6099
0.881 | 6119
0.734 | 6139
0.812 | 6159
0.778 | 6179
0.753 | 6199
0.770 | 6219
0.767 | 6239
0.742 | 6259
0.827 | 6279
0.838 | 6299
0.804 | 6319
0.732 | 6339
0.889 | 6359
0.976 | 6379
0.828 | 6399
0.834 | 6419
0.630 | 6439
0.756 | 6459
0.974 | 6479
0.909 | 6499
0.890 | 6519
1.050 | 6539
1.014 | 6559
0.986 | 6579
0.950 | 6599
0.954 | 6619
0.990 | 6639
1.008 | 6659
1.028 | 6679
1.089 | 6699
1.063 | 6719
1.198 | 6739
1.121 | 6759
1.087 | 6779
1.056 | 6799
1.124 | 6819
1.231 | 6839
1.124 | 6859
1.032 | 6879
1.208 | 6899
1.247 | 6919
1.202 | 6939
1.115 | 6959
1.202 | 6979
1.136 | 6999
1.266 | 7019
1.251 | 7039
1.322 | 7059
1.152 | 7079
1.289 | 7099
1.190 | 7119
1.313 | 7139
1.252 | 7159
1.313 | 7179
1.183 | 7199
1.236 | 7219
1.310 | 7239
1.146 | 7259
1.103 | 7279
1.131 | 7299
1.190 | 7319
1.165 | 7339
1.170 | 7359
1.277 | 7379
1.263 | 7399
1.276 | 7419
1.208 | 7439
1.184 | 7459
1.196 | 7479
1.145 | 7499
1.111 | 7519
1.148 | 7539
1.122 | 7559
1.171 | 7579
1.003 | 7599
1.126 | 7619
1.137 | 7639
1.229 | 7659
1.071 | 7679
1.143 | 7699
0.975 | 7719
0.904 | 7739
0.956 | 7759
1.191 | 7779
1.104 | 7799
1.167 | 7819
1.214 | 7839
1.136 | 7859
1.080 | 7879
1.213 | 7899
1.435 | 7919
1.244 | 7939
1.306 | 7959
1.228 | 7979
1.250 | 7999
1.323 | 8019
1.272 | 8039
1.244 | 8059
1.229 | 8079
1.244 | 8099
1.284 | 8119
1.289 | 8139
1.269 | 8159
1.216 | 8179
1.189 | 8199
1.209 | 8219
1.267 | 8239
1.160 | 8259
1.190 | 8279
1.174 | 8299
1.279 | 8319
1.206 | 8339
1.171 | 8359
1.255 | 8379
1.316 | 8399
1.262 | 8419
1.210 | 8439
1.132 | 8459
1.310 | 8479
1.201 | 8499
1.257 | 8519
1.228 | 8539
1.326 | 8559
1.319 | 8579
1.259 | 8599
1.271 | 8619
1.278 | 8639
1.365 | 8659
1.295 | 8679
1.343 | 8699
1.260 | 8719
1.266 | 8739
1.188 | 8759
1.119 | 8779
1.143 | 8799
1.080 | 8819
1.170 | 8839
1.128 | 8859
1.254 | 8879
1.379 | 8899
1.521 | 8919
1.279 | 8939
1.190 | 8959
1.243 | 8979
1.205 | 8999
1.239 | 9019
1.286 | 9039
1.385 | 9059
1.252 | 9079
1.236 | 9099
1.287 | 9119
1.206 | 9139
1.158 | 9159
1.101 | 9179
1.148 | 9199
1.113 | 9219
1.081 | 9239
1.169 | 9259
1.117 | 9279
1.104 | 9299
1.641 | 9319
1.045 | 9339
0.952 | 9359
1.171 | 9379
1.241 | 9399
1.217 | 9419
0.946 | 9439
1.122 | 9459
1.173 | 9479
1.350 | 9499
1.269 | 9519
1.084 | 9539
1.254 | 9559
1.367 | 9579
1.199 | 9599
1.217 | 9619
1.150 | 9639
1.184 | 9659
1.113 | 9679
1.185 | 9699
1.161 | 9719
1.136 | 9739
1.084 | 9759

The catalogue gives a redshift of 0.50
